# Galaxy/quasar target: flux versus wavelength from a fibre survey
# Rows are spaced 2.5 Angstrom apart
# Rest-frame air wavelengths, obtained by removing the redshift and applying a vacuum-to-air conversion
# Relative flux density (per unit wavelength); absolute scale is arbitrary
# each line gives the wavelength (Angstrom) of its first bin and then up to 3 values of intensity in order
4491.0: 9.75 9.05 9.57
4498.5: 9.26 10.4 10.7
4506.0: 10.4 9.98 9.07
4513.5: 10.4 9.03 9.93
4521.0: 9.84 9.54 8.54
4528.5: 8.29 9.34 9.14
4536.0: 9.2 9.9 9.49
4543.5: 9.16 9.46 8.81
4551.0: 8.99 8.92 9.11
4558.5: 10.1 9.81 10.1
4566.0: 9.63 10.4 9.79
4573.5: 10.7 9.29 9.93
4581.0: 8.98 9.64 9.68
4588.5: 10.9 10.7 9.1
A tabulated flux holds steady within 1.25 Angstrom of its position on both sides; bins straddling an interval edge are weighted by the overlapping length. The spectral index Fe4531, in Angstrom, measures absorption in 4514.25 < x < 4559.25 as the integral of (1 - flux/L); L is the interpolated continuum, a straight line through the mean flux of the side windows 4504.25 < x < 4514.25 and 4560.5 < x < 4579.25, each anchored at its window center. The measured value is 3.2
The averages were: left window 9.98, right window 9.96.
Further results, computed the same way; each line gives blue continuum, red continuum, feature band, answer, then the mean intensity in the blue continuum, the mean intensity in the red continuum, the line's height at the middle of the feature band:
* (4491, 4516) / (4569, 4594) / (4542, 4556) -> 1.1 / 9.82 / 9.91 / 9.87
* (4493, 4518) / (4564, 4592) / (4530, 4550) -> 1.2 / 9.81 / 9.96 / 9.88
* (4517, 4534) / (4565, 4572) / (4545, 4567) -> 0.7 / 9.23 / 9.96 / 9.75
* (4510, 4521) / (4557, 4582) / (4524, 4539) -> 1.0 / 9.65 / 9.87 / 9.71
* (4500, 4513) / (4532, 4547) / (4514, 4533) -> 1.0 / 10.1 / 9.39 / 9.74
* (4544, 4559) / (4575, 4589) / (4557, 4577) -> -1.1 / 9.18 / 9.68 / 9.44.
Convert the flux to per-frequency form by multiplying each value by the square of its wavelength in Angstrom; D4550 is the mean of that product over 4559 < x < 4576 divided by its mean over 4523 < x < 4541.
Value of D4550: 1.1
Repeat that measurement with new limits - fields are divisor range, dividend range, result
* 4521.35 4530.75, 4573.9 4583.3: 1.09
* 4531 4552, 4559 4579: 1.09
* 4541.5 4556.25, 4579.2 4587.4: 1.06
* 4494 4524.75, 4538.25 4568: 0.98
